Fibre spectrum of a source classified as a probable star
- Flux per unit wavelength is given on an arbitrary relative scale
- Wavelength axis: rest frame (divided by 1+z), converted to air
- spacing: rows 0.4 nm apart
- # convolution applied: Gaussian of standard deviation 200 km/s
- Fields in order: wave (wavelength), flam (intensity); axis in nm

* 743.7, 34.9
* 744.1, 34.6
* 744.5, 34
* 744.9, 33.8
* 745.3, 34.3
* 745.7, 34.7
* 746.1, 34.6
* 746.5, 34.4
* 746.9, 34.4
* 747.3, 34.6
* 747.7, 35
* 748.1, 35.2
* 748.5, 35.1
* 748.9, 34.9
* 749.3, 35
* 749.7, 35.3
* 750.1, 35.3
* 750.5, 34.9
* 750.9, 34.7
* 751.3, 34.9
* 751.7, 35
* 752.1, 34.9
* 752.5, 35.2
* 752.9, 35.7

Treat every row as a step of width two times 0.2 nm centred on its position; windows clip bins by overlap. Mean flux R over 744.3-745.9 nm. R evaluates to 34.2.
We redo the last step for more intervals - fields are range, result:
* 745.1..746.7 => 34.5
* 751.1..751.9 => 34.9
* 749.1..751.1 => 35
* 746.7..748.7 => 34.9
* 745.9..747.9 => 34.6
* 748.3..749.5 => 35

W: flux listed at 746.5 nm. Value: 34.4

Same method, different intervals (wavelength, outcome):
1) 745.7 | 34.7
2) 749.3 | 35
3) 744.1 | 34.6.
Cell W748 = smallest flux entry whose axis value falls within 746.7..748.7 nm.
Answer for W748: 34.4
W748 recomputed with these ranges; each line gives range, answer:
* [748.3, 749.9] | 34.9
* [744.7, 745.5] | 33.8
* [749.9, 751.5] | 34.7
